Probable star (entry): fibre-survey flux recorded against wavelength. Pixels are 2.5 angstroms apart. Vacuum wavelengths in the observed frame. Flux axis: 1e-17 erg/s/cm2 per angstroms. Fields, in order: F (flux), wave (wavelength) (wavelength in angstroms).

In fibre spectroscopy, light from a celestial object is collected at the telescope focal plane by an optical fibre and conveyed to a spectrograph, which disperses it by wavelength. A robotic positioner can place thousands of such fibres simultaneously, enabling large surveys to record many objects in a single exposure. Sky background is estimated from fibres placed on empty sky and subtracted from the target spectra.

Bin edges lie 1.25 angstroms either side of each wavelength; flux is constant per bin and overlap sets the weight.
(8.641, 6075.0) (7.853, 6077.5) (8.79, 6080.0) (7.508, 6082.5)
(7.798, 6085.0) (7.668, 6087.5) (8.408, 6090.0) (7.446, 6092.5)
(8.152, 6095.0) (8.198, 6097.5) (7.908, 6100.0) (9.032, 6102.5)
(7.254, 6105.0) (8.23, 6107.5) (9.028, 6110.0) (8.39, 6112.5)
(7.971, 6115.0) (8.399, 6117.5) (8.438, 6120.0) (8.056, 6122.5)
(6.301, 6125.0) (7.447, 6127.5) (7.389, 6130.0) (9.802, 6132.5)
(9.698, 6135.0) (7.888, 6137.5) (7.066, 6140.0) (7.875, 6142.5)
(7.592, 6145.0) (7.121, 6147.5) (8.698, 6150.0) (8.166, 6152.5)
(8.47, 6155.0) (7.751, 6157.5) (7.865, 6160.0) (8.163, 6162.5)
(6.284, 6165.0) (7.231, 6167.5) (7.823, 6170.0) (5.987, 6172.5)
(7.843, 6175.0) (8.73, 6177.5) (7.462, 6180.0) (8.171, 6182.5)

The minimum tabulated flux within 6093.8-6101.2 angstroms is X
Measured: 7.908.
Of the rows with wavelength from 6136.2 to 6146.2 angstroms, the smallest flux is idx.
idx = 7.066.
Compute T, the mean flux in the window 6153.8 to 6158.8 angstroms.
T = 8.1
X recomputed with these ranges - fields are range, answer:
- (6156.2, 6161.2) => 7.751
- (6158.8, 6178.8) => 5.987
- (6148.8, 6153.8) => 8.166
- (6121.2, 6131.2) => 6.301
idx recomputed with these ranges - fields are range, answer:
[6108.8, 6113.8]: 8.39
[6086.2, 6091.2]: 7.668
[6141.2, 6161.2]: 7.121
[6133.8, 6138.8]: 7.888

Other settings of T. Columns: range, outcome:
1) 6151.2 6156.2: 8.32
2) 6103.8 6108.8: 7.76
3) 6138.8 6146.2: 7.51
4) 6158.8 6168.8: 7.39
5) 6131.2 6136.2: 9.73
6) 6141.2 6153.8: 7.89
